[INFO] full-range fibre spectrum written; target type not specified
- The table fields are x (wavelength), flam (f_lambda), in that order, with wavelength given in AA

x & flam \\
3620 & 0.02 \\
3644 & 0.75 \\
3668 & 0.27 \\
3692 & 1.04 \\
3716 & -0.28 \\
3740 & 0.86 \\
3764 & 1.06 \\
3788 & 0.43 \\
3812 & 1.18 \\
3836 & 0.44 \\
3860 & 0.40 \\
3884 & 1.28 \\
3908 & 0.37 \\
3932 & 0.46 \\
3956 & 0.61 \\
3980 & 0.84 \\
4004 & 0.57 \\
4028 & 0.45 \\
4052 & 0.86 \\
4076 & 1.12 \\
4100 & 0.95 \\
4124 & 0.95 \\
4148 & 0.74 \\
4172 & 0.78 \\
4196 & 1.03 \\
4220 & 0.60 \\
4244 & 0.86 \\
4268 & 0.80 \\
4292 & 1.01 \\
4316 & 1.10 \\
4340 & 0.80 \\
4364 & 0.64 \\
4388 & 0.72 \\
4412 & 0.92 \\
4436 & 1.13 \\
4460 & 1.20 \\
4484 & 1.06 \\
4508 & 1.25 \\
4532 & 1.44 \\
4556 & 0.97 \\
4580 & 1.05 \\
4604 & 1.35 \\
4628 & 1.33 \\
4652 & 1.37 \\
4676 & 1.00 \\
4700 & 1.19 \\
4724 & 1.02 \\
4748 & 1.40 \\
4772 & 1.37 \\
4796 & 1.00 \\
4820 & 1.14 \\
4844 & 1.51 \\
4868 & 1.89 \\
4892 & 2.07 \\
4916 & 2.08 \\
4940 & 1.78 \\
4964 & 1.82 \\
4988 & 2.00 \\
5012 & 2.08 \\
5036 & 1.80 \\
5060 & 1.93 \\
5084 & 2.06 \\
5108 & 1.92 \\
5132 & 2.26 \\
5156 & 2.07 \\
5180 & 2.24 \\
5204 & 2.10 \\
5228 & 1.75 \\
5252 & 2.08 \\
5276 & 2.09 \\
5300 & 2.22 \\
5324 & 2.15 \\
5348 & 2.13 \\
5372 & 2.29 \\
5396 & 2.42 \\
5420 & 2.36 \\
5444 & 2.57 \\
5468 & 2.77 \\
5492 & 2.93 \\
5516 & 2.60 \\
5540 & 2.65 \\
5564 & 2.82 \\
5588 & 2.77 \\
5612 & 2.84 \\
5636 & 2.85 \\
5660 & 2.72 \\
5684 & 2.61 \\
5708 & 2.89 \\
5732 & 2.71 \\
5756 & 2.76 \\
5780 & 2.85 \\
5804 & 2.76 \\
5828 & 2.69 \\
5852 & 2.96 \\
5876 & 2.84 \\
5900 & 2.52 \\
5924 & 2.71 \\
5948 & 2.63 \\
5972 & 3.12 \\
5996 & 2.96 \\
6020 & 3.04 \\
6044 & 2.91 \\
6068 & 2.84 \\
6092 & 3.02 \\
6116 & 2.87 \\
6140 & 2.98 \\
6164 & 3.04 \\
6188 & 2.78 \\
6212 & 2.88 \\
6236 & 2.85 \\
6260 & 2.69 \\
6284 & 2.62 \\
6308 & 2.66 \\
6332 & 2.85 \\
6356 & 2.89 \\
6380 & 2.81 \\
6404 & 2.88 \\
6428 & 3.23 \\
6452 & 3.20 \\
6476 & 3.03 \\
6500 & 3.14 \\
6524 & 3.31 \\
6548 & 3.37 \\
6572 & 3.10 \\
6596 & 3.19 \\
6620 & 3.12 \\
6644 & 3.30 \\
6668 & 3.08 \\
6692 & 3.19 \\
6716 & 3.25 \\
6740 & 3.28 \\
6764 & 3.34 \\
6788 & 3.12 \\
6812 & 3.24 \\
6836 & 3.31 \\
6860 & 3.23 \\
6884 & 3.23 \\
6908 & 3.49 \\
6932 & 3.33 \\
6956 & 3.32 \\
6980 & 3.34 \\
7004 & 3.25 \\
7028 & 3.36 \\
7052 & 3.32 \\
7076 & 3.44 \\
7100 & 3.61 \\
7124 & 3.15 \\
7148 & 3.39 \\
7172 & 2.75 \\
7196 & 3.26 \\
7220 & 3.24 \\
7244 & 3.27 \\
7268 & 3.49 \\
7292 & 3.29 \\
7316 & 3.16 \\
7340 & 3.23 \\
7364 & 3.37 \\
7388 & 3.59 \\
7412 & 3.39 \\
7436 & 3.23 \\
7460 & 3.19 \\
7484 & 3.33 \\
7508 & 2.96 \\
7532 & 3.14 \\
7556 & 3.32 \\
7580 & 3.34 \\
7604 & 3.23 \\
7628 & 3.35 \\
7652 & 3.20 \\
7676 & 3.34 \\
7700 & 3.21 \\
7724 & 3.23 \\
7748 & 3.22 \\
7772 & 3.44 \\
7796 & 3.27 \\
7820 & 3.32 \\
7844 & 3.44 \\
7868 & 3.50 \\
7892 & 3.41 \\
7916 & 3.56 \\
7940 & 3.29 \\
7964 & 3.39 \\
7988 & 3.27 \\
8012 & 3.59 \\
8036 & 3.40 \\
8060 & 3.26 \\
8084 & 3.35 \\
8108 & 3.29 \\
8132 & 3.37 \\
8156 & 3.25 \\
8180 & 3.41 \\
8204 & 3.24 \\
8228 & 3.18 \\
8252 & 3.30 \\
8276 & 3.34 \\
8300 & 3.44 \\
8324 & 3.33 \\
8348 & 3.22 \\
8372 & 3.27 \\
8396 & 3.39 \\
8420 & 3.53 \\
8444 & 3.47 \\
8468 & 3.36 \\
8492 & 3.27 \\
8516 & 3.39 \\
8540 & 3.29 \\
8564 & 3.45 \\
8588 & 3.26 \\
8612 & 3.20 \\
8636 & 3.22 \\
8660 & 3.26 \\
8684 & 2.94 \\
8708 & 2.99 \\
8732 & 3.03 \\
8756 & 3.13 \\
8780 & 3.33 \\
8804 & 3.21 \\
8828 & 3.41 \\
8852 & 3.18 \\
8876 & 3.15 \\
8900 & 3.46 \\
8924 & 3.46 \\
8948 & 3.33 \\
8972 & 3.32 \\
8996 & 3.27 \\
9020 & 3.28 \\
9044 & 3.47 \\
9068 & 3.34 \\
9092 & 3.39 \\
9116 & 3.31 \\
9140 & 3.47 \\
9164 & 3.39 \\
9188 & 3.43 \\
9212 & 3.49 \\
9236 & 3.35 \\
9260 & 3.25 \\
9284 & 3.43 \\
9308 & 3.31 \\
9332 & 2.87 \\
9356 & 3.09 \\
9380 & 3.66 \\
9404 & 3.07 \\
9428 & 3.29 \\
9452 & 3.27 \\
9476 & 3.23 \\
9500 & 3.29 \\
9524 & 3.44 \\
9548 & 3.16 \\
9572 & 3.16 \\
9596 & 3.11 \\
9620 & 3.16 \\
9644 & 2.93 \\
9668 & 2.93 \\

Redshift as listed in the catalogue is 0.217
